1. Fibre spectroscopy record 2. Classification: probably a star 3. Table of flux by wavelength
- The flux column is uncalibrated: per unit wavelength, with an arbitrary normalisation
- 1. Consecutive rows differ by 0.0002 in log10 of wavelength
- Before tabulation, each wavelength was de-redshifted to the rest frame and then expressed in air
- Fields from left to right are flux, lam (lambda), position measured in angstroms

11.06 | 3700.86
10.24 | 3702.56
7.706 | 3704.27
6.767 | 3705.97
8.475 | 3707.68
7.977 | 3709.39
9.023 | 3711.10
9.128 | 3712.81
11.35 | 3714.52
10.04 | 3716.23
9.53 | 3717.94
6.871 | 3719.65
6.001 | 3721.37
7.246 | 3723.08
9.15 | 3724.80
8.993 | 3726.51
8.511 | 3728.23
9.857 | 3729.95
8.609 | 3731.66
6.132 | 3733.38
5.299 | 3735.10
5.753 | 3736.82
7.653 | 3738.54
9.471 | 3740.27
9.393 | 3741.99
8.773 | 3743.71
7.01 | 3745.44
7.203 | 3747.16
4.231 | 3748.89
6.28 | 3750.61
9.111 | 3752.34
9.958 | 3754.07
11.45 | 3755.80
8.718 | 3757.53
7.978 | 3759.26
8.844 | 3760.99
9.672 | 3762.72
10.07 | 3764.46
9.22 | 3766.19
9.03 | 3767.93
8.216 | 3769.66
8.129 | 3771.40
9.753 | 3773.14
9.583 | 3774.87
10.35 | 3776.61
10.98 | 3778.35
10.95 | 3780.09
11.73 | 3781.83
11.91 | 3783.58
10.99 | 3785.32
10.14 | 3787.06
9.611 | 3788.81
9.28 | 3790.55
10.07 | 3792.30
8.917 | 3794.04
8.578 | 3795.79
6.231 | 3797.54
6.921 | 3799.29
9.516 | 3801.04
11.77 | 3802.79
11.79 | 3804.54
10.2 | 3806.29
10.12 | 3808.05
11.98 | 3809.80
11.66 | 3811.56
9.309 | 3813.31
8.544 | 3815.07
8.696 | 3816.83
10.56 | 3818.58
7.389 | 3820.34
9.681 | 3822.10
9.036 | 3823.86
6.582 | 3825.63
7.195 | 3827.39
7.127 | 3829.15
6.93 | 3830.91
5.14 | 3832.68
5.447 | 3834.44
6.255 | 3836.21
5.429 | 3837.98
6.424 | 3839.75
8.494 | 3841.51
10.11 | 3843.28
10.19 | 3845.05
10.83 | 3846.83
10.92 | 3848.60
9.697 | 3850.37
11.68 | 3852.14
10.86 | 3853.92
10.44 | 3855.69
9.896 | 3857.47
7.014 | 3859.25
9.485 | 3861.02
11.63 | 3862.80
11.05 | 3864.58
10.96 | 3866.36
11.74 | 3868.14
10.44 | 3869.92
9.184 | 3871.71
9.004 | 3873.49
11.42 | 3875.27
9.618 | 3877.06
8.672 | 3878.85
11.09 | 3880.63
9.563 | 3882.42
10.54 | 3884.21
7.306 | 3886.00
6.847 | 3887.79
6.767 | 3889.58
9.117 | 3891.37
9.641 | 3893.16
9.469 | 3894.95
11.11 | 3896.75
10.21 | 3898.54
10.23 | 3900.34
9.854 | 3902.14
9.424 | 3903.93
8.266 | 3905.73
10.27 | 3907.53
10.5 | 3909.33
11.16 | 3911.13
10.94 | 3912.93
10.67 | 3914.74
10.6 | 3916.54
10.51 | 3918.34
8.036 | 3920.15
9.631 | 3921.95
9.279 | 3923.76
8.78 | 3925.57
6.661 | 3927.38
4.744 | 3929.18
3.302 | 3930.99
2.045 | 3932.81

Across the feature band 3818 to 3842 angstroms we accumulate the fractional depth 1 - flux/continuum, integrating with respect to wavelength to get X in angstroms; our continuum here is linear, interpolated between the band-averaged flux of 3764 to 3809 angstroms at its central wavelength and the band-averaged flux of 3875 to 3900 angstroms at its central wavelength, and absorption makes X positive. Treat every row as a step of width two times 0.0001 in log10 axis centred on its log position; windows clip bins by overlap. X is 5.99 angstroms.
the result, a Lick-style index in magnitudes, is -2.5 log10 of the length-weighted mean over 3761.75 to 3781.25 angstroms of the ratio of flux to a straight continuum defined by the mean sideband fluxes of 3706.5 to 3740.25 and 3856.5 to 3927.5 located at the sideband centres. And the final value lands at -0.122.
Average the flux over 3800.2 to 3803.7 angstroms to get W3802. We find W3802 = 10.7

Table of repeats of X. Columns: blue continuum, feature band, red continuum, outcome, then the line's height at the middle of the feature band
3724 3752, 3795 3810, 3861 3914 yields -1.67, 8.61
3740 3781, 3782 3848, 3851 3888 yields 3.54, 9.46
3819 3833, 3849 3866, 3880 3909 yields -3.74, 8.4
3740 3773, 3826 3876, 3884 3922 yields 0.87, 9.22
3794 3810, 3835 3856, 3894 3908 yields 1.05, 9.67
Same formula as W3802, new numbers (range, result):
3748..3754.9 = 7.38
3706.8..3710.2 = 8.21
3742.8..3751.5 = 6.72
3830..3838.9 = 5.84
